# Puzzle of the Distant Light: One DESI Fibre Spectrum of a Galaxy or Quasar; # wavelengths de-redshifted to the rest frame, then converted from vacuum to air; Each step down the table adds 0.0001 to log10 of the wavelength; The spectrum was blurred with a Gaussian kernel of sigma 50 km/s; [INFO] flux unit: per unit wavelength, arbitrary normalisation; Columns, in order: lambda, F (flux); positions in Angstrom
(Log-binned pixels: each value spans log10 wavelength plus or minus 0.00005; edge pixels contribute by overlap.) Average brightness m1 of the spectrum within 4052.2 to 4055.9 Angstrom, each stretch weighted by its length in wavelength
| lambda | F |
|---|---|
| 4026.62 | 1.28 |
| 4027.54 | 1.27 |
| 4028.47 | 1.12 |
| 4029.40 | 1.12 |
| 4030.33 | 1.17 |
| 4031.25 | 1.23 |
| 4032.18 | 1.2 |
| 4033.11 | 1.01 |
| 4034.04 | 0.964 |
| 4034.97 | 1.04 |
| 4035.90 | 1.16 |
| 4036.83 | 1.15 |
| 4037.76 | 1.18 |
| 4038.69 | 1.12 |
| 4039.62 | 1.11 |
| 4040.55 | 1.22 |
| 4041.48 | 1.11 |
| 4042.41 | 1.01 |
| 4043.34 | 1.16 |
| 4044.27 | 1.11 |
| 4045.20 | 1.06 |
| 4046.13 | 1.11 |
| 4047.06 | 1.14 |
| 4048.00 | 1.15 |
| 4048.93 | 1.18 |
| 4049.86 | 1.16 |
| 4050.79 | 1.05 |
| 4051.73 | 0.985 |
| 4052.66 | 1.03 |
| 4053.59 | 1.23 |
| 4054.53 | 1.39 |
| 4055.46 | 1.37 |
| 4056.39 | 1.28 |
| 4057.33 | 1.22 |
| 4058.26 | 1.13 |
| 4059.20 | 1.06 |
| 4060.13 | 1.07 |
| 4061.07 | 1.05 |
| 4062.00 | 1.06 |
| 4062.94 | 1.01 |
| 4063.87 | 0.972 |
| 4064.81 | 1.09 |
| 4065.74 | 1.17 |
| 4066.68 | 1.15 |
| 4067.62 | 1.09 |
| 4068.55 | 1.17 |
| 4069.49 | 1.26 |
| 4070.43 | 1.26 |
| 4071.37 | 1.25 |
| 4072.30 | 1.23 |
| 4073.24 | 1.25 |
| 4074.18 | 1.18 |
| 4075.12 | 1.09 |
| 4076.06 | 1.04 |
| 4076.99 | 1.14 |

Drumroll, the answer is 1.25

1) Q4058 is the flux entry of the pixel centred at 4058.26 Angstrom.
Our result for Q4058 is 1.13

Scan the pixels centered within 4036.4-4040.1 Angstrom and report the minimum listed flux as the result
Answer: 1.11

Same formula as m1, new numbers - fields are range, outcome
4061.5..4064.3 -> 1.02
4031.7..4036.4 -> 1.07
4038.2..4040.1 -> 1.12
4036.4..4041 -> 1.16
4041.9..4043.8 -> 1.09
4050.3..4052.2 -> 1.02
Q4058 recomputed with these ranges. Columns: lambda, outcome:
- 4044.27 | 1.11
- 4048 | 1.15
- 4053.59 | 1.23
